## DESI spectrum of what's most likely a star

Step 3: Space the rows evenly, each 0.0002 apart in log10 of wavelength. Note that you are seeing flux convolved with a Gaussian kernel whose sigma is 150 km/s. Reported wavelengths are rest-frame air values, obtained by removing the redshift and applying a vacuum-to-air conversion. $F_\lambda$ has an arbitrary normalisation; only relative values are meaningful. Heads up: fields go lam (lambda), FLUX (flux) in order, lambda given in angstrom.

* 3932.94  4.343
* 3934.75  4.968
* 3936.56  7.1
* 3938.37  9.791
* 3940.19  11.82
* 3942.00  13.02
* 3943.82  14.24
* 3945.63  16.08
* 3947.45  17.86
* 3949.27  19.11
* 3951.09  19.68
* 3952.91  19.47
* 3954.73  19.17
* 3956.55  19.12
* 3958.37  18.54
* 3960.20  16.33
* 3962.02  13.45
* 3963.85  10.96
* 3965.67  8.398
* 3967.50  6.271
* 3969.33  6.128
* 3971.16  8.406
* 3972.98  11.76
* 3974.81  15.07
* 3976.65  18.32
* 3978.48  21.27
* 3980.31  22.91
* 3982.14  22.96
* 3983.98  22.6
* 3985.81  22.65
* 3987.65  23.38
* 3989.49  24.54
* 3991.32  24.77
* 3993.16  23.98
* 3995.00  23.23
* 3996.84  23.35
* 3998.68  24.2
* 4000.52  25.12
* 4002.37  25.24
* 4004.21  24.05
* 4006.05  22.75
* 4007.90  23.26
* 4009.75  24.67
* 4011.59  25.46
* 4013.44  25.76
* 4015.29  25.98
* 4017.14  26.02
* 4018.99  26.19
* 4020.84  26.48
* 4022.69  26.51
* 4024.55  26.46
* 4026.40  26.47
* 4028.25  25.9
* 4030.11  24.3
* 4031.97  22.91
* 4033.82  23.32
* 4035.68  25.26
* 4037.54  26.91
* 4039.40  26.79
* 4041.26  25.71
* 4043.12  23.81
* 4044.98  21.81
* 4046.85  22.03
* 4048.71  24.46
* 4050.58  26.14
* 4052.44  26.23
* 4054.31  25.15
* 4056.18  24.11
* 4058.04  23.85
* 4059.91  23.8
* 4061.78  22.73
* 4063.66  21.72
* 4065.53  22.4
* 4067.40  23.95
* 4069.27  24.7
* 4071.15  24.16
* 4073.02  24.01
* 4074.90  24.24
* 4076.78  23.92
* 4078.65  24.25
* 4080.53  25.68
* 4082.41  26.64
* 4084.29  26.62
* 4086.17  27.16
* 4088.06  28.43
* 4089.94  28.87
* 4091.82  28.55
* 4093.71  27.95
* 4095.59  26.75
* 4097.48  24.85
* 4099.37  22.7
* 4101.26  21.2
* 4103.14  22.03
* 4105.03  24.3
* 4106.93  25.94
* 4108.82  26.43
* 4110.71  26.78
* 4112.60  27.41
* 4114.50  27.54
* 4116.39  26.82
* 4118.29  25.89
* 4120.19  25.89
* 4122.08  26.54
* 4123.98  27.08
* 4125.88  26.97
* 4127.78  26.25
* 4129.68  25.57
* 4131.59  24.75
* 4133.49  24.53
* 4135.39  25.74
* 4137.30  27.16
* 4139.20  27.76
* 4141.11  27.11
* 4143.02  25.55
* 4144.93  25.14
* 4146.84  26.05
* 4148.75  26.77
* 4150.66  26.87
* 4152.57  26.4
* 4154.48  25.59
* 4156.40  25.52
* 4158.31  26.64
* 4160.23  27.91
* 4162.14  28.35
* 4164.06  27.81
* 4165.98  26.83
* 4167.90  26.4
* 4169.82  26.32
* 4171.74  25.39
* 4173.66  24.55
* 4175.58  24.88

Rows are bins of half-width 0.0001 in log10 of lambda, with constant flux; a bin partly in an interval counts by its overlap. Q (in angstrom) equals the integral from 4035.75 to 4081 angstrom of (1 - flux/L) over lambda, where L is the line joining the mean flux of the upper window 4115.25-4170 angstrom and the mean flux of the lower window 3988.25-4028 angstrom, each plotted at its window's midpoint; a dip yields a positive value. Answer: 2.2 angstrom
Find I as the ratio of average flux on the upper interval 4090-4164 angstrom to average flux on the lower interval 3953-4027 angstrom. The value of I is 1.26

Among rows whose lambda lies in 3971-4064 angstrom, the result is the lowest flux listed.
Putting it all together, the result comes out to 8.406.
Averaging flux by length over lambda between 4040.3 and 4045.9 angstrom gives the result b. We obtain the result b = 23.8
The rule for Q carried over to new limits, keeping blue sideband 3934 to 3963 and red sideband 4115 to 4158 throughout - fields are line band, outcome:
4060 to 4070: -0.5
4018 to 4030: -4.1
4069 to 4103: -3.4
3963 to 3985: 2.7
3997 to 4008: -3.5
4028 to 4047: -3.9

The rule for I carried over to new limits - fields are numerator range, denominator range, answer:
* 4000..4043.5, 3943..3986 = 1.56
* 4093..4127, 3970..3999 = 1.25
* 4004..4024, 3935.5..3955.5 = 1.67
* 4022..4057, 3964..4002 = 1.32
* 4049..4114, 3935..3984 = 1.68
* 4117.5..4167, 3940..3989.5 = 1.60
